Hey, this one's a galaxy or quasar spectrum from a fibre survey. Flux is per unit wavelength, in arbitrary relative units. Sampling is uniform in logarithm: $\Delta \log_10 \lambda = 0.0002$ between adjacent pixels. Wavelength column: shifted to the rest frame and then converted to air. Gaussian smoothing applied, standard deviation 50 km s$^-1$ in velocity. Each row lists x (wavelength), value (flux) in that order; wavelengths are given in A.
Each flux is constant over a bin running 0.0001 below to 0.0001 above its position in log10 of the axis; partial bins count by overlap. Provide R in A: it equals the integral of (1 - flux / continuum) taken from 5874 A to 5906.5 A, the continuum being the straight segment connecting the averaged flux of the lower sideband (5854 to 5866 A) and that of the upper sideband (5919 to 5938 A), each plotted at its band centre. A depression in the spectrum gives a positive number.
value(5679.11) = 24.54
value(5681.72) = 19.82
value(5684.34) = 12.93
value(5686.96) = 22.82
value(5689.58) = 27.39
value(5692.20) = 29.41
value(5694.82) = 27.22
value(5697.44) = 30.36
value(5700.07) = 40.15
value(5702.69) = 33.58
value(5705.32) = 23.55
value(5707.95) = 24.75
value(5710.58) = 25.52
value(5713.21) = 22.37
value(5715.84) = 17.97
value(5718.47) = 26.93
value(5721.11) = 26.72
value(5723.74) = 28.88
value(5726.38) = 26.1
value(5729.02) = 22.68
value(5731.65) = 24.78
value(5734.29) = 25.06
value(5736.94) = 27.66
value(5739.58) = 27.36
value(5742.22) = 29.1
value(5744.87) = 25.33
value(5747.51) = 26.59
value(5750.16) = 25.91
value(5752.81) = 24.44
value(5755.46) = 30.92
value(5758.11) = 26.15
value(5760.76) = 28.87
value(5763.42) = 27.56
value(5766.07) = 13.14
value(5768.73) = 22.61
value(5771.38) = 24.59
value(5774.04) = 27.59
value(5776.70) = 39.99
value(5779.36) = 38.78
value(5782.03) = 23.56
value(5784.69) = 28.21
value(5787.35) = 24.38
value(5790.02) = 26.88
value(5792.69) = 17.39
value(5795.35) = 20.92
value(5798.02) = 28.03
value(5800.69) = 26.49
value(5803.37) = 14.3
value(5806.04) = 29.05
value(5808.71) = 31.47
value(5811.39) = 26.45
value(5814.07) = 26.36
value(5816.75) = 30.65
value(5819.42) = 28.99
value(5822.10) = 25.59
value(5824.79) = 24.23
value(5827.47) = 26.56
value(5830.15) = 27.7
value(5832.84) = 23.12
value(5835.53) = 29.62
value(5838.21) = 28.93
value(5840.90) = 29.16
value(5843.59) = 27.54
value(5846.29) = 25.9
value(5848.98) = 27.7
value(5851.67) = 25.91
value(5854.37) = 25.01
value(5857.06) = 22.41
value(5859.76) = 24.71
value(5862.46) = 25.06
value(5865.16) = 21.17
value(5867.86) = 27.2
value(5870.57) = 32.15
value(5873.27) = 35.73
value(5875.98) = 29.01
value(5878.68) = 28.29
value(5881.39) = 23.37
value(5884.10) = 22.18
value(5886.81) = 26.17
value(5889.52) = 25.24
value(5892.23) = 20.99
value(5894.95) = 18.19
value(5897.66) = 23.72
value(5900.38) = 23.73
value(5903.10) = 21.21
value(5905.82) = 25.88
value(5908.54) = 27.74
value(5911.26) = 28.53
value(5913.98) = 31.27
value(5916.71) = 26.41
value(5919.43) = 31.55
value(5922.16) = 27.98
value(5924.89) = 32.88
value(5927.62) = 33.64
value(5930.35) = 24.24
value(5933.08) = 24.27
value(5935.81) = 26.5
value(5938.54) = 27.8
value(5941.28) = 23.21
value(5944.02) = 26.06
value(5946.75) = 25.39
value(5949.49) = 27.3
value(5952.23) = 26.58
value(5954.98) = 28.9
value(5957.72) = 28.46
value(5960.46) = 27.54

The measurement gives 2.0 A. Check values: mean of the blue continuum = 23.7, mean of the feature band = 24.2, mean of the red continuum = 28.5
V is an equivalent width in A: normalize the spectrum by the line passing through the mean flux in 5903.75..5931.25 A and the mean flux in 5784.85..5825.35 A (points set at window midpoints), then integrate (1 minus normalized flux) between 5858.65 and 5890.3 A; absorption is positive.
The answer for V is 0.99 A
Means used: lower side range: 25.5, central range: 26.7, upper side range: 28.9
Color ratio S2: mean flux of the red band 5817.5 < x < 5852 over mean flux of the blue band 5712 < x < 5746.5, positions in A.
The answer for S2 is 1.06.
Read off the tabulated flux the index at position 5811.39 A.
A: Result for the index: 26.45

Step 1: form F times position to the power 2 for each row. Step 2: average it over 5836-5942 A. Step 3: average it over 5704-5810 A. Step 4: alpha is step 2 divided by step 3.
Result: 1.08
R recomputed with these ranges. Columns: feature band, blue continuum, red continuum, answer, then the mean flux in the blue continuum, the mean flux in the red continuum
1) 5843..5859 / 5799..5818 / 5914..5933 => 1.1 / 26.4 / 29.2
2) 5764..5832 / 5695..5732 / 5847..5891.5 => 0.9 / 26.8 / 26.3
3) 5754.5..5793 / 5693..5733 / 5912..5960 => 0.2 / 26.8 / 27.8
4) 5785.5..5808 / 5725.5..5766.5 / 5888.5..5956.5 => 2.0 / 26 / 26.4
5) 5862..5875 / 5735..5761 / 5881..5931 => -1.1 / 27.1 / 26.1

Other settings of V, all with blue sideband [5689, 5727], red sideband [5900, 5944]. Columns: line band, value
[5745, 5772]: 2.3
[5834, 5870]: 1.4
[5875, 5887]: 0.7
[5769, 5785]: -1.6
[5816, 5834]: 0.5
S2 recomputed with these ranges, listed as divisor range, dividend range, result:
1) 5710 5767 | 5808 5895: 1.04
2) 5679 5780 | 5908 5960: 1.06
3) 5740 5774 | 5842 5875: 1.05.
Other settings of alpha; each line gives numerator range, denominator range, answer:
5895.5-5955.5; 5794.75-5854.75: 1.05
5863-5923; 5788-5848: 1.03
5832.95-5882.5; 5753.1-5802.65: 1.06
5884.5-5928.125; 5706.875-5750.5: 1.10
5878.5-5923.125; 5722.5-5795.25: 1.01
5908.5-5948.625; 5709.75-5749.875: 1.17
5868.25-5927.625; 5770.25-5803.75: 1.05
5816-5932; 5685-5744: 1.06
